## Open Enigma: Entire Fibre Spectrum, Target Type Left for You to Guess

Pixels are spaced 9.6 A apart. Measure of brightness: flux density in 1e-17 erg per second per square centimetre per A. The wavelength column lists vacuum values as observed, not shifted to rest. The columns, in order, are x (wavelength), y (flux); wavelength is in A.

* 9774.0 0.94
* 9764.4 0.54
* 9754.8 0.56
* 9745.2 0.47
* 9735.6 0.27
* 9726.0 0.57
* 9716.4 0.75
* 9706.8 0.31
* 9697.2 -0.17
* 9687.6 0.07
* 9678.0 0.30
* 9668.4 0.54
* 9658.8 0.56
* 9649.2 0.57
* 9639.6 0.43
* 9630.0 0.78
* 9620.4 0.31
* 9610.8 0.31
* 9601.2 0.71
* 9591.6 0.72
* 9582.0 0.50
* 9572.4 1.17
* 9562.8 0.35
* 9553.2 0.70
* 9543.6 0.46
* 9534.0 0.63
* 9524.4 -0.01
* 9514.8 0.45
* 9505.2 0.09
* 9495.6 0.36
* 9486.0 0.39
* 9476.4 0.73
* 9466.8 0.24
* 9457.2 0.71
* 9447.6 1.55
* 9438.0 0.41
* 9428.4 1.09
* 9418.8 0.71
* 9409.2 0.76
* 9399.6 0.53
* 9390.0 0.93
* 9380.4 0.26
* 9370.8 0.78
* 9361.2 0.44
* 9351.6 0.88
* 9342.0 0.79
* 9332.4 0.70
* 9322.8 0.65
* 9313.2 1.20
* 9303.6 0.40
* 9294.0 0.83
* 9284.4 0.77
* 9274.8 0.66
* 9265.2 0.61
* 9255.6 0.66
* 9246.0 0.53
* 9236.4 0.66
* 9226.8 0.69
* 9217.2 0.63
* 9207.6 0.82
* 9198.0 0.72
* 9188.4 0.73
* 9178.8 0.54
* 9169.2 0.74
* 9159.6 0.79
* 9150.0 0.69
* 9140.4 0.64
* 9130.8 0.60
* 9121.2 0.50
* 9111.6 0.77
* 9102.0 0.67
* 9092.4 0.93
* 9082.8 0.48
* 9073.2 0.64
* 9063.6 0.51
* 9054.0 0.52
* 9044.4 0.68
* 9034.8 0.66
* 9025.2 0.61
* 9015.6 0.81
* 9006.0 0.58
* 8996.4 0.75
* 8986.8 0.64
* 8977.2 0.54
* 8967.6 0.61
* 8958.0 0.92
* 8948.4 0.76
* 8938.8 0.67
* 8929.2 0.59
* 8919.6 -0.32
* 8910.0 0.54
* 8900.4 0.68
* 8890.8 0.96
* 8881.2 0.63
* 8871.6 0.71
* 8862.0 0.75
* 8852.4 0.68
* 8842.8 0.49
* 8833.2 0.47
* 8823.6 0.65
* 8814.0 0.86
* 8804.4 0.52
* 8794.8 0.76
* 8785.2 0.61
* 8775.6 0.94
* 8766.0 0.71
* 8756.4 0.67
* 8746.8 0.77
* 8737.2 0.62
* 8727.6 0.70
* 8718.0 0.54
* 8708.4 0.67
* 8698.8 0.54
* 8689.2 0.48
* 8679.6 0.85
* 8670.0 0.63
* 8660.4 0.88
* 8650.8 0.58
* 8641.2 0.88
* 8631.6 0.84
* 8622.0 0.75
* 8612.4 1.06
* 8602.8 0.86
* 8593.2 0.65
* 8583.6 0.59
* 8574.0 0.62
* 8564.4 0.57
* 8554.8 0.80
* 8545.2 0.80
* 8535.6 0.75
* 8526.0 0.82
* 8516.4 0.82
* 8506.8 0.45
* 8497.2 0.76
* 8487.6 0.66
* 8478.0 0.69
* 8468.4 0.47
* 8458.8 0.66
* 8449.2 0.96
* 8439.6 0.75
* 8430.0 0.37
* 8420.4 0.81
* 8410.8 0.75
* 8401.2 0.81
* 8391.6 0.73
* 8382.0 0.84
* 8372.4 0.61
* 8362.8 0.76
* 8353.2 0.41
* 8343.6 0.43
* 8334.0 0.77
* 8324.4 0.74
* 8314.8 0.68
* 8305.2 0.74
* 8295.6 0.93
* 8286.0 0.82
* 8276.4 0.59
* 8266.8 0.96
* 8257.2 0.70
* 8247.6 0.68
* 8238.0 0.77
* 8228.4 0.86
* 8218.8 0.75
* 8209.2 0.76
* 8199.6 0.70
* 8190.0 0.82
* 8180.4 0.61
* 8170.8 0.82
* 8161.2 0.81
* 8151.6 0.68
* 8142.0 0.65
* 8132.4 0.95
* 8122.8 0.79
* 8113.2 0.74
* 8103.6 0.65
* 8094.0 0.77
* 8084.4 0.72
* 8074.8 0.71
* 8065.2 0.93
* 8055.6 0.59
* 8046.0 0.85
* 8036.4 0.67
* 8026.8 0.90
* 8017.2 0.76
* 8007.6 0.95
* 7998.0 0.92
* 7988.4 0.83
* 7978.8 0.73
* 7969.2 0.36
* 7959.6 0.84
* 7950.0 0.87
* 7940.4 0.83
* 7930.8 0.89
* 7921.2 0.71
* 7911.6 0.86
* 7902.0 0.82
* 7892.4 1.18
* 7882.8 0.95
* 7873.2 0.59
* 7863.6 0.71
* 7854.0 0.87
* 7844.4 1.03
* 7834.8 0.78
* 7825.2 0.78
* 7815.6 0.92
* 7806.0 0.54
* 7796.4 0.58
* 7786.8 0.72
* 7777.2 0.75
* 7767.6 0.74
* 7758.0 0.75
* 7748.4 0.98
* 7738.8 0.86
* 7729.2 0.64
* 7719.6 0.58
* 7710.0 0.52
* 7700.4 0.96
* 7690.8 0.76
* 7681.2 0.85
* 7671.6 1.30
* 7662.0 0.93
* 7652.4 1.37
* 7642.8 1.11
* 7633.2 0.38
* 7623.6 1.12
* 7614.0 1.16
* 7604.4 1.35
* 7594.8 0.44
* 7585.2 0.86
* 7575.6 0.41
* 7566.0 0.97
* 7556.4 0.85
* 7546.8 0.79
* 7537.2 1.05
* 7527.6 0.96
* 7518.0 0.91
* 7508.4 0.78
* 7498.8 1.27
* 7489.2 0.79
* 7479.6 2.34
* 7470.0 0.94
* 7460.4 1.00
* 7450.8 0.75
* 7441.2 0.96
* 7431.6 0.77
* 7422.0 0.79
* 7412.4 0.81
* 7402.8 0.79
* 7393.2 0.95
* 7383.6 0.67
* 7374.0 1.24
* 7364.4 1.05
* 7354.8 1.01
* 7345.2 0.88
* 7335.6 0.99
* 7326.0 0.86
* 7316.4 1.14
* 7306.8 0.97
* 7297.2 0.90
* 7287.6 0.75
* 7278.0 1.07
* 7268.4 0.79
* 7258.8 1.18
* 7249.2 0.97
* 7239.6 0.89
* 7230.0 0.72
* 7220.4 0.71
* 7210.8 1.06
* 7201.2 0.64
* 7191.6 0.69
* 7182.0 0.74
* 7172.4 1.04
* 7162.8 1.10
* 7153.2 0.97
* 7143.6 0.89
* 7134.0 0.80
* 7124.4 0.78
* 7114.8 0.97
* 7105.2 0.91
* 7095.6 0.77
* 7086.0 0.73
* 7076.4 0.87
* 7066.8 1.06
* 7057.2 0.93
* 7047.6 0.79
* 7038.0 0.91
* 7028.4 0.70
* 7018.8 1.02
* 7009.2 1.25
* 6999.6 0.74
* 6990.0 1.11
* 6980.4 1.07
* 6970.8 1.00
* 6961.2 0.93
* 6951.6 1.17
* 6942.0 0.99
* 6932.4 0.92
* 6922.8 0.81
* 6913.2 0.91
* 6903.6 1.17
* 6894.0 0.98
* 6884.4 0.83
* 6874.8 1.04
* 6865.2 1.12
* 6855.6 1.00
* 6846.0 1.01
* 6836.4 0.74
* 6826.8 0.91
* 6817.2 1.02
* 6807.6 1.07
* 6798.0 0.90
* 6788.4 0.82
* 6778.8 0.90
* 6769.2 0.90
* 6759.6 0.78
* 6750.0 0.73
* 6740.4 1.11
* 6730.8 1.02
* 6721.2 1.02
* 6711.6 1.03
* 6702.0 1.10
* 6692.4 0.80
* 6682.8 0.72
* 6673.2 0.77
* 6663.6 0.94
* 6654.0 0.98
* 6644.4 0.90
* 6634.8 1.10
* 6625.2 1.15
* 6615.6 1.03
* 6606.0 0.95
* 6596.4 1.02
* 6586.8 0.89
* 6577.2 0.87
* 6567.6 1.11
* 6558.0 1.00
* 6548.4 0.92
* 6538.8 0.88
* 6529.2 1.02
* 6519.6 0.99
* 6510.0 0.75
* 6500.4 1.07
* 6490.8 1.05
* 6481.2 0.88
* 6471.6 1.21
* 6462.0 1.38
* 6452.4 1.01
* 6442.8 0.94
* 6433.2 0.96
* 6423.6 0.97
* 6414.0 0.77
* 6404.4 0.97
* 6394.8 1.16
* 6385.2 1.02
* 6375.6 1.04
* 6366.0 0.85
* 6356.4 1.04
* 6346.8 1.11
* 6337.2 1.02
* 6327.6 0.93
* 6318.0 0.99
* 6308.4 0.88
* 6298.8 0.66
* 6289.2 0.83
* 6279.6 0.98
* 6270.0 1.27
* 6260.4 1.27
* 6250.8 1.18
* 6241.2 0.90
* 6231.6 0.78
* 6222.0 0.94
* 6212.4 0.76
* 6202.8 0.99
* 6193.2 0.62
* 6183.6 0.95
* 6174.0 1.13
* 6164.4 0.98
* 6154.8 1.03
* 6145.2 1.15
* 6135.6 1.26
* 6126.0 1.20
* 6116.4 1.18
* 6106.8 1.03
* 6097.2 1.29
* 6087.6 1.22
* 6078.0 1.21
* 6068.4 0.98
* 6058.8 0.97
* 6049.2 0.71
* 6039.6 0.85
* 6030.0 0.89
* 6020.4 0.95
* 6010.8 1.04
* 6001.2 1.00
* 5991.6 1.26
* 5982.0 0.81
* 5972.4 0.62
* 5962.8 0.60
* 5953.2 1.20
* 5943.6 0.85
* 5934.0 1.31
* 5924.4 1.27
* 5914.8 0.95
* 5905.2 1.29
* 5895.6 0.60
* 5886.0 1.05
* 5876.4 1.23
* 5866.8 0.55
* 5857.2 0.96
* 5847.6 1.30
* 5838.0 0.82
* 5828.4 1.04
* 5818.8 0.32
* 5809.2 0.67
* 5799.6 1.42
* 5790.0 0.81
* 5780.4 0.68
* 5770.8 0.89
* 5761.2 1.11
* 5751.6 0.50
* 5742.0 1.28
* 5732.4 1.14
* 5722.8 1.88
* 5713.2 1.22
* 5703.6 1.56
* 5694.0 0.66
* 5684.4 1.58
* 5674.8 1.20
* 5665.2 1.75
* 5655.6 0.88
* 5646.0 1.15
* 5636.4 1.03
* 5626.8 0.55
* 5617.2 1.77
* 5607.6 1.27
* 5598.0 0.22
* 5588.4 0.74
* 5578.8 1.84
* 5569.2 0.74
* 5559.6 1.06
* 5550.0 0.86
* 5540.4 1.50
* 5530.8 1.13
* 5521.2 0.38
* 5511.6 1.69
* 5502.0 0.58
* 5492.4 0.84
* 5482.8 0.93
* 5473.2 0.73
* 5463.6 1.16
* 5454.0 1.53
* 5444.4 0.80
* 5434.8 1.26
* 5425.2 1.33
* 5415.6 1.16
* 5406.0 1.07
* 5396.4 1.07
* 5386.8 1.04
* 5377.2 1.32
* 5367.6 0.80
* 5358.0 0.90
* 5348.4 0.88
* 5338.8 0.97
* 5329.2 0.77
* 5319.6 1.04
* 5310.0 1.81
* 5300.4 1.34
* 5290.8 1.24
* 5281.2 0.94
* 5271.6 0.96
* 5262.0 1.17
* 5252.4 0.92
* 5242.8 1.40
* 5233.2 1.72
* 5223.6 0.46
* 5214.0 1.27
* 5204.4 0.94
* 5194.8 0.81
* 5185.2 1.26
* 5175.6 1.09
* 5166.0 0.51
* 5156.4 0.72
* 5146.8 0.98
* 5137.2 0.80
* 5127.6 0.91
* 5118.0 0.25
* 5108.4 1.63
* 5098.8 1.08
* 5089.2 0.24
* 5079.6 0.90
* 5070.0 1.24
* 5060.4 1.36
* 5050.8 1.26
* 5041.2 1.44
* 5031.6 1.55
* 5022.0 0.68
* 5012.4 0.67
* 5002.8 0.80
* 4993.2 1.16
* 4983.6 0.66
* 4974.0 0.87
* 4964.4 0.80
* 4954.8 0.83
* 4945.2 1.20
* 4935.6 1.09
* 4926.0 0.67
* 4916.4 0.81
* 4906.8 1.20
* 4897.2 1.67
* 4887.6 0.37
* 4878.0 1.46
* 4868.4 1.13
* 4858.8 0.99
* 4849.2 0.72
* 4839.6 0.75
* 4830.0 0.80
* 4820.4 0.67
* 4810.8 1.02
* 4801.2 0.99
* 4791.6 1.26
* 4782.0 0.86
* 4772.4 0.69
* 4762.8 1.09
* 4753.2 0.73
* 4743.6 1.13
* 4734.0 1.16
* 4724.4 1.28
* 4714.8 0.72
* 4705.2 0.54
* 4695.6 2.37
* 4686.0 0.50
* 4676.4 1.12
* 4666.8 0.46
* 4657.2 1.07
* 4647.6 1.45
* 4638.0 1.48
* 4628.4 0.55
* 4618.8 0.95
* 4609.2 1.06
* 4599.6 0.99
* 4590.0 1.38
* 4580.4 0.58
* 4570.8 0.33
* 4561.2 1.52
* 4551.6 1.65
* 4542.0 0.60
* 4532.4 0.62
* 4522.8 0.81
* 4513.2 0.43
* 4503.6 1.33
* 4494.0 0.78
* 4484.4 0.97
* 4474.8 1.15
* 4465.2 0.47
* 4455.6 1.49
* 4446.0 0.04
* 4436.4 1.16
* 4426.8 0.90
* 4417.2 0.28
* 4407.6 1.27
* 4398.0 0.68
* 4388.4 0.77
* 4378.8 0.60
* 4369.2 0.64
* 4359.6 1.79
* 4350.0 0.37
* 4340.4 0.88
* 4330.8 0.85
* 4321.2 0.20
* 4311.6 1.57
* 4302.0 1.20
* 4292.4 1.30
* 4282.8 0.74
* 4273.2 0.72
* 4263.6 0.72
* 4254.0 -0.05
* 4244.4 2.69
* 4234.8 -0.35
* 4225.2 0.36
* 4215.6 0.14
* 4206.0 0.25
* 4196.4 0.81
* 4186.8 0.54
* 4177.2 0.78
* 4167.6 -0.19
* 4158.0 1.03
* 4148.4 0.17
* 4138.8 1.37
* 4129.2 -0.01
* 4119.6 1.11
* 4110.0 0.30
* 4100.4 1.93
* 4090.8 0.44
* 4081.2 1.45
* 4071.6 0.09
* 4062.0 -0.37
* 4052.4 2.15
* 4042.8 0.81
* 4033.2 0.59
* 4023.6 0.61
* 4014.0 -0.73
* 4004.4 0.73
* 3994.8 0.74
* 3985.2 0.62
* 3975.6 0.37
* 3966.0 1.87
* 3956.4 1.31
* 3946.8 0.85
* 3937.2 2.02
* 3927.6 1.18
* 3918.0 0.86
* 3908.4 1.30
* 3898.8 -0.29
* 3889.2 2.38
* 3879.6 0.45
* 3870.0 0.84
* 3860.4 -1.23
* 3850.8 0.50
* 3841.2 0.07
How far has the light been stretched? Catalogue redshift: 0.139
